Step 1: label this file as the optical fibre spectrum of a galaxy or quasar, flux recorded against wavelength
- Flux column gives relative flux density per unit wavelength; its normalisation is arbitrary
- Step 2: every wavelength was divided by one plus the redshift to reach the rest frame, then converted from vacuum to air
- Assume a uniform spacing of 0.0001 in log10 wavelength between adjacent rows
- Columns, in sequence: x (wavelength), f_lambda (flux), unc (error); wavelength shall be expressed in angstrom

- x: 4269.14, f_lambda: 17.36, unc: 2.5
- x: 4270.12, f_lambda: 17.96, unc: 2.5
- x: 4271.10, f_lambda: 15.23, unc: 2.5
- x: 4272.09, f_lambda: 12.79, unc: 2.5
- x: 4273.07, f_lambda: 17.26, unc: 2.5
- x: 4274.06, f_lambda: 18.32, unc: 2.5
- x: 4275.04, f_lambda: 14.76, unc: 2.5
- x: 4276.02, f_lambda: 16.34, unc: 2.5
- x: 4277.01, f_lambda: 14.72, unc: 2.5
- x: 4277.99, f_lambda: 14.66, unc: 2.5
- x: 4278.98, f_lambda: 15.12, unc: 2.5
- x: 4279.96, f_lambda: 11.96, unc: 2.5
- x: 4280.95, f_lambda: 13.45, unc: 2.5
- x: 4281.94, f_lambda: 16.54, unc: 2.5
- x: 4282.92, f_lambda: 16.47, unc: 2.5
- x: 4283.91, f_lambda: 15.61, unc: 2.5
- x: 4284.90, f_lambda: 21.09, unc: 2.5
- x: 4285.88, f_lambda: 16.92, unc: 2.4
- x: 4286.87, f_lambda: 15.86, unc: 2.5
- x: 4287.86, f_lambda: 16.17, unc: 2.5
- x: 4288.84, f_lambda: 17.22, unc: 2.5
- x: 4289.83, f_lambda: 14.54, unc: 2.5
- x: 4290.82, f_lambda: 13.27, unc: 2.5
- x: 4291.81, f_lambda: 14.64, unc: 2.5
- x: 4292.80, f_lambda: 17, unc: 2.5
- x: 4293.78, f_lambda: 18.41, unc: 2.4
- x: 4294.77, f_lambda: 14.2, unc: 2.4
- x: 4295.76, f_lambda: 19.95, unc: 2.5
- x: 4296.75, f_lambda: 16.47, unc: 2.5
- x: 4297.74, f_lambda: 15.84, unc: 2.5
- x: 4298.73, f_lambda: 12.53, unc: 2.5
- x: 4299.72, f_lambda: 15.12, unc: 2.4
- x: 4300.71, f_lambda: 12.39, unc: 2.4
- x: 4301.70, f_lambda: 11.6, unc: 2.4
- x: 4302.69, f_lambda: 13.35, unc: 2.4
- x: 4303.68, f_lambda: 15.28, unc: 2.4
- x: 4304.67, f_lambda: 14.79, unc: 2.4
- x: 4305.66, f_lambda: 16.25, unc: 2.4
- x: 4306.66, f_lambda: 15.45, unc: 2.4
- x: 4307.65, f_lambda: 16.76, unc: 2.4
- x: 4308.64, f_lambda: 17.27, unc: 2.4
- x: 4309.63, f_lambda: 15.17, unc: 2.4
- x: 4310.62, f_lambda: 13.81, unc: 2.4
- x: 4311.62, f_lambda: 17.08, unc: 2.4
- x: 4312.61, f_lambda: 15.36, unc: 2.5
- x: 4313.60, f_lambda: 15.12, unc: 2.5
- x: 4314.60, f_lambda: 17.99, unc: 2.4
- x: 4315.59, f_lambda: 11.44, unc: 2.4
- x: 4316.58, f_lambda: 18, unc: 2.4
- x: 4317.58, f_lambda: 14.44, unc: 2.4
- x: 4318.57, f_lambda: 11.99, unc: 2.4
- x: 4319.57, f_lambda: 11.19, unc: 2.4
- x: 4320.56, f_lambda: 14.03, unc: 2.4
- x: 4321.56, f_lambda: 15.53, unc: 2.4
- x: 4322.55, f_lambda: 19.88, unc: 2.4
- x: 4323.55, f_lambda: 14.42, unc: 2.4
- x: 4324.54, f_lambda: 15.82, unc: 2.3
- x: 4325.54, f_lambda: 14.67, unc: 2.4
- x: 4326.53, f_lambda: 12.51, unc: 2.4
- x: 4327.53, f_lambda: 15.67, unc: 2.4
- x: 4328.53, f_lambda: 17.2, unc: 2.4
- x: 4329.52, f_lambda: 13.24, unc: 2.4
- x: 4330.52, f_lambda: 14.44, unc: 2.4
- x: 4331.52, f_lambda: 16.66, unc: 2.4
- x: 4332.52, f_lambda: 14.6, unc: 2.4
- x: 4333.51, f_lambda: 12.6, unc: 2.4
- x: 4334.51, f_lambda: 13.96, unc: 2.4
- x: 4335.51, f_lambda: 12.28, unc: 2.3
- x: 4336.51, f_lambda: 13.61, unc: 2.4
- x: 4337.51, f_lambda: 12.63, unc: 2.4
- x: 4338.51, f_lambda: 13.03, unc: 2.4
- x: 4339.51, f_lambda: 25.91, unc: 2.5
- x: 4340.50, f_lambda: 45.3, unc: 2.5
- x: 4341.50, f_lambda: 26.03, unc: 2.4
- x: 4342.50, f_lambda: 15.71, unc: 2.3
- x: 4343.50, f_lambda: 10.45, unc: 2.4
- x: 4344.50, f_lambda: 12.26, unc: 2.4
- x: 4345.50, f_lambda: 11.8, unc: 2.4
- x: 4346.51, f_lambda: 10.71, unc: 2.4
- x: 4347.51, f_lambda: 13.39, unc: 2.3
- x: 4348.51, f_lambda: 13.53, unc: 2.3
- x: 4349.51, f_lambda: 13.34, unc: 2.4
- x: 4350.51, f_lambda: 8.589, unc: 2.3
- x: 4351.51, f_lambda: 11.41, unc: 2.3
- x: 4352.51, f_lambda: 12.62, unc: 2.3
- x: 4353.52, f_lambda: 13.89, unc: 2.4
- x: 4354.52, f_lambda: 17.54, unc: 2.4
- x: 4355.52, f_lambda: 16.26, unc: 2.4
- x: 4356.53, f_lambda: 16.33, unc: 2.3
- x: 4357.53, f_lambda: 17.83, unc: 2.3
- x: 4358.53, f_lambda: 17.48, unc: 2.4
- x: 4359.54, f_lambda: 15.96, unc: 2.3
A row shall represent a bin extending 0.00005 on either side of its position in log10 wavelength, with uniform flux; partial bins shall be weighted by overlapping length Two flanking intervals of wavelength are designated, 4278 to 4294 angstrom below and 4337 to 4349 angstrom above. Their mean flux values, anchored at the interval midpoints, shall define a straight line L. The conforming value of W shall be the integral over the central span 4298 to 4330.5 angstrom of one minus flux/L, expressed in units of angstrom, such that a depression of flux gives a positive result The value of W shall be 3.5 angstrom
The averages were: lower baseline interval 15.8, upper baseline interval 17.6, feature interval 14.9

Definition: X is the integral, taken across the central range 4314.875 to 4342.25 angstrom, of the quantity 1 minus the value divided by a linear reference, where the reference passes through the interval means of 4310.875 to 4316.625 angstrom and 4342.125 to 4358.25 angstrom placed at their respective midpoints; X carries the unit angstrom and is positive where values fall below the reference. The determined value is -3.2 angstrom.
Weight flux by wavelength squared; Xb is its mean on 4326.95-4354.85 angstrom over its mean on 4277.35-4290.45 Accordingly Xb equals 1.00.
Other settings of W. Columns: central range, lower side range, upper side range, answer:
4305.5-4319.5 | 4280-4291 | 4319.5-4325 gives 0.3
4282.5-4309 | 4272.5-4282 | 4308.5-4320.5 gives -1.2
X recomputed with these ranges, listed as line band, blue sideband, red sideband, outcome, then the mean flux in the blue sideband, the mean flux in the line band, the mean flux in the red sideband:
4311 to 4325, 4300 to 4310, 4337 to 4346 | 1.1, 14.8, 15.1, 19.2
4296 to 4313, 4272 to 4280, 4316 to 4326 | 0.1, 15.4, 15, 15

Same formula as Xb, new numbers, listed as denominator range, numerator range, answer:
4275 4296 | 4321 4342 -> 1.11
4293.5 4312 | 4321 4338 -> 0.97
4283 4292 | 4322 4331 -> 0.96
